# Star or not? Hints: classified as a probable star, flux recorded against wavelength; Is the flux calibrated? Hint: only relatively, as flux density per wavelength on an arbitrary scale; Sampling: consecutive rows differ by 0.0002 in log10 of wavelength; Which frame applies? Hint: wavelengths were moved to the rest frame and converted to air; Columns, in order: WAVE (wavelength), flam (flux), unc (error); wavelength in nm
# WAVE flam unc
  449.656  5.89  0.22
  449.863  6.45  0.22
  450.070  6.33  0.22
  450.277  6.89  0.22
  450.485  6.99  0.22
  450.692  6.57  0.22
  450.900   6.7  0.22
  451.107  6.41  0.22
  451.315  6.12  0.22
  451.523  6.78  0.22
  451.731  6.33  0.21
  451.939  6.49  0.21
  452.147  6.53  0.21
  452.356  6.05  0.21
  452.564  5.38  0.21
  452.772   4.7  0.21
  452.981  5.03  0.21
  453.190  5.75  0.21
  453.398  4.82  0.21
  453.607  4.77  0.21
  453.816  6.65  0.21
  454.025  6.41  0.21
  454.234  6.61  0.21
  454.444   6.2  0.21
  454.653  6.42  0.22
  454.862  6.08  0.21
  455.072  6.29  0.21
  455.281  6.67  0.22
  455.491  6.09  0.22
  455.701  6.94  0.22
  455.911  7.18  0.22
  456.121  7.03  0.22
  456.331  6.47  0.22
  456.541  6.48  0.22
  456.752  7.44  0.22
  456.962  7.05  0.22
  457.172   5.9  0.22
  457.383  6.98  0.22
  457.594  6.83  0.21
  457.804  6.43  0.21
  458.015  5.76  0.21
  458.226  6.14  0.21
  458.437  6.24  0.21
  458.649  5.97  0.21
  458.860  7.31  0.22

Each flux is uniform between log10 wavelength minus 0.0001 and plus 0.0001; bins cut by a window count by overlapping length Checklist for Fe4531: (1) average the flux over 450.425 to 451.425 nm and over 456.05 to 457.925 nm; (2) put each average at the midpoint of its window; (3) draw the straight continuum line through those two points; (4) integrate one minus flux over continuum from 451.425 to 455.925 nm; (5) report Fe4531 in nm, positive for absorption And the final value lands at 0.37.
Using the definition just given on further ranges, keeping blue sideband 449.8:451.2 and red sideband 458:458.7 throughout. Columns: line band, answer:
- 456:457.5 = -0.144 nm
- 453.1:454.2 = 0.114 nm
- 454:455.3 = -0.007 nm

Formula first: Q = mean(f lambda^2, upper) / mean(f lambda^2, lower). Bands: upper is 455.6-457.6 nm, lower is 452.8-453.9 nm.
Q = 1.30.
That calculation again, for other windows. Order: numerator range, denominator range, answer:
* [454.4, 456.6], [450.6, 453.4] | 1.11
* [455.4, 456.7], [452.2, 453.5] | 1.28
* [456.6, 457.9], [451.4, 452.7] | 1.11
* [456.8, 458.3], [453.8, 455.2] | 1.03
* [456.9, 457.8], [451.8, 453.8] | 1.22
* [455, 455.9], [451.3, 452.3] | 1.04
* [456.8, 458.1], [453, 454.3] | 1.16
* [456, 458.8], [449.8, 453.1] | 1.08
